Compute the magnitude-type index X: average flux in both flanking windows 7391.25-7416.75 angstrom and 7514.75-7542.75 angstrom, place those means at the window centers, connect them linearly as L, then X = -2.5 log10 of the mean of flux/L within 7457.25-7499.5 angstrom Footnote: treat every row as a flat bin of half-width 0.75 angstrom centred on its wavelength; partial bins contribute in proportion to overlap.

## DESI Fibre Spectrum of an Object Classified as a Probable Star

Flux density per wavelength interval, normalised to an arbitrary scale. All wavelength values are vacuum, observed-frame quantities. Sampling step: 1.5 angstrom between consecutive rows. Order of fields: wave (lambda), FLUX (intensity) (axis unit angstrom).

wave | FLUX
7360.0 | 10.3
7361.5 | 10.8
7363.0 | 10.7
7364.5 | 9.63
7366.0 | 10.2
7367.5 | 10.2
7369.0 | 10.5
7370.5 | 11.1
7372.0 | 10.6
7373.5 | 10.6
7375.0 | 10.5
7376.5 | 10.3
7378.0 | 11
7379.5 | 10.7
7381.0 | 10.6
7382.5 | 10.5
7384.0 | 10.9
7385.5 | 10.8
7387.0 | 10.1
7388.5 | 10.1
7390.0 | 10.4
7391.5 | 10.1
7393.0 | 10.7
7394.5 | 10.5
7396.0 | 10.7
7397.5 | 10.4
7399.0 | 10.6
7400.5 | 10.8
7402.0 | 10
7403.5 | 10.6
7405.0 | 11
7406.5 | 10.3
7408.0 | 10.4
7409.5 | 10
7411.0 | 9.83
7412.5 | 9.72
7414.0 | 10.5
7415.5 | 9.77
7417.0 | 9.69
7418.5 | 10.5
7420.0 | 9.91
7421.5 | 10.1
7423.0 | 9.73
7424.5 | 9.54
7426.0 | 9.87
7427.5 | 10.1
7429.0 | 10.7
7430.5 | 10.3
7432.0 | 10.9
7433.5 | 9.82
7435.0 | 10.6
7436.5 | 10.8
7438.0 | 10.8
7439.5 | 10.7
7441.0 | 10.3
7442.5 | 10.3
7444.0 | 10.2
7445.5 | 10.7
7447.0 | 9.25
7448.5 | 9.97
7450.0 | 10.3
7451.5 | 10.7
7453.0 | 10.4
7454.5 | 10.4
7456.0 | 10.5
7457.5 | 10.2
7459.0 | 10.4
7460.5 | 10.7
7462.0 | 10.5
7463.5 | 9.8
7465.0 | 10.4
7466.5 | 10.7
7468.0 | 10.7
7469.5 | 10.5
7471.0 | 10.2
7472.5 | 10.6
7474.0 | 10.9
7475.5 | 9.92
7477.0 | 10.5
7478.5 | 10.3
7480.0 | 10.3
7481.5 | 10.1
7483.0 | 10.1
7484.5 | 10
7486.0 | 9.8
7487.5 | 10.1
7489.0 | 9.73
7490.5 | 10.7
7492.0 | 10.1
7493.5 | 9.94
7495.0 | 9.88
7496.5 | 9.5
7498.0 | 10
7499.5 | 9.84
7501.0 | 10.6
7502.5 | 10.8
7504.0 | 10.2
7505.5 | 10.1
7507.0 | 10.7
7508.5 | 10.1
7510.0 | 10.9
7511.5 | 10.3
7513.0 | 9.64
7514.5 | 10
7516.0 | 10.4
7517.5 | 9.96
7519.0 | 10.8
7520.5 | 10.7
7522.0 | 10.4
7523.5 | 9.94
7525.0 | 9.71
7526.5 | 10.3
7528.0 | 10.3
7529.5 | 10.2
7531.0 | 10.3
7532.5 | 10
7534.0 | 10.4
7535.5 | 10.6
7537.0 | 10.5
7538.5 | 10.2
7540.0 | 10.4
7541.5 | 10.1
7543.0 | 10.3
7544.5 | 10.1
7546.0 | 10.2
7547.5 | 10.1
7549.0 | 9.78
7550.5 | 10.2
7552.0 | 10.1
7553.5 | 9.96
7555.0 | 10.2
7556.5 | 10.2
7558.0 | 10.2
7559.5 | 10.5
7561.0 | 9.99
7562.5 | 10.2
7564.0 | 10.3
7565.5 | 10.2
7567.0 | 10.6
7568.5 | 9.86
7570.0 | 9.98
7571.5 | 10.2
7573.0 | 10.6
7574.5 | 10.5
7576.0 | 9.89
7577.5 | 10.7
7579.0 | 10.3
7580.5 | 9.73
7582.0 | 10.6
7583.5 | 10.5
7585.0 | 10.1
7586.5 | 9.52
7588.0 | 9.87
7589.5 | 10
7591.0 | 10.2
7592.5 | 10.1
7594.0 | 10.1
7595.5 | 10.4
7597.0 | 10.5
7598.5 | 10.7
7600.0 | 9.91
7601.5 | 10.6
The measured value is 0.01 mag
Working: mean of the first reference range 10.3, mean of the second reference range 10.3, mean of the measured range 10.2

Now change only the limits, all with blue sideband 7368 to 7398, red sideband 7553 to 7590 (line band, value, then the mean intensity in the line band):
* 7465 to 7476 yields -0.01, 10.5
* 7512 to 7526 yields 0.01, 10.2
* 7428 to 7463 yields 0.00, 10.4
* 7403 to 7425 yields 0.04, 10.1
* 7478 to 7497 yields 0.03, 10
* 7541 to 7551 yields 0.01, 10.1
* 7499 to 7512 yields -0.01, 10.4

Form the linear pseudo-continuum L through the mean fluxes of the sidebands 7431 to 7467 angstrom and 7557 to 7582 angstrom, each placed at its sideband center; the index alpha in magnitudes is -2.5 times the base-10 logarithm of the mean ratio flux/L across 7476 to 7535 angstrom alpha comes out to 0.013 mag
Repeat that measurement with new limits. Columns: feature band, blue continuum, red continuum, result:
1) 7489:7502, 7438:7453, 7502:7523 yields 0.029 mag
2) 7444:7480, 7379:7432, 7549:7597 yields -0.011 mag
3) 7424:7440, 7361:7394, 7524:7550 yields 0.001 mag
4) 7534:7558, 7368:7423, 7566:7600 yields 0.005 mag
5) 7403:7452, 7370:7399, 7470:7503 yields 0.017 mag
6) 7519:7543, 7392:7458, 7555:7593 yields -0.007 mag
